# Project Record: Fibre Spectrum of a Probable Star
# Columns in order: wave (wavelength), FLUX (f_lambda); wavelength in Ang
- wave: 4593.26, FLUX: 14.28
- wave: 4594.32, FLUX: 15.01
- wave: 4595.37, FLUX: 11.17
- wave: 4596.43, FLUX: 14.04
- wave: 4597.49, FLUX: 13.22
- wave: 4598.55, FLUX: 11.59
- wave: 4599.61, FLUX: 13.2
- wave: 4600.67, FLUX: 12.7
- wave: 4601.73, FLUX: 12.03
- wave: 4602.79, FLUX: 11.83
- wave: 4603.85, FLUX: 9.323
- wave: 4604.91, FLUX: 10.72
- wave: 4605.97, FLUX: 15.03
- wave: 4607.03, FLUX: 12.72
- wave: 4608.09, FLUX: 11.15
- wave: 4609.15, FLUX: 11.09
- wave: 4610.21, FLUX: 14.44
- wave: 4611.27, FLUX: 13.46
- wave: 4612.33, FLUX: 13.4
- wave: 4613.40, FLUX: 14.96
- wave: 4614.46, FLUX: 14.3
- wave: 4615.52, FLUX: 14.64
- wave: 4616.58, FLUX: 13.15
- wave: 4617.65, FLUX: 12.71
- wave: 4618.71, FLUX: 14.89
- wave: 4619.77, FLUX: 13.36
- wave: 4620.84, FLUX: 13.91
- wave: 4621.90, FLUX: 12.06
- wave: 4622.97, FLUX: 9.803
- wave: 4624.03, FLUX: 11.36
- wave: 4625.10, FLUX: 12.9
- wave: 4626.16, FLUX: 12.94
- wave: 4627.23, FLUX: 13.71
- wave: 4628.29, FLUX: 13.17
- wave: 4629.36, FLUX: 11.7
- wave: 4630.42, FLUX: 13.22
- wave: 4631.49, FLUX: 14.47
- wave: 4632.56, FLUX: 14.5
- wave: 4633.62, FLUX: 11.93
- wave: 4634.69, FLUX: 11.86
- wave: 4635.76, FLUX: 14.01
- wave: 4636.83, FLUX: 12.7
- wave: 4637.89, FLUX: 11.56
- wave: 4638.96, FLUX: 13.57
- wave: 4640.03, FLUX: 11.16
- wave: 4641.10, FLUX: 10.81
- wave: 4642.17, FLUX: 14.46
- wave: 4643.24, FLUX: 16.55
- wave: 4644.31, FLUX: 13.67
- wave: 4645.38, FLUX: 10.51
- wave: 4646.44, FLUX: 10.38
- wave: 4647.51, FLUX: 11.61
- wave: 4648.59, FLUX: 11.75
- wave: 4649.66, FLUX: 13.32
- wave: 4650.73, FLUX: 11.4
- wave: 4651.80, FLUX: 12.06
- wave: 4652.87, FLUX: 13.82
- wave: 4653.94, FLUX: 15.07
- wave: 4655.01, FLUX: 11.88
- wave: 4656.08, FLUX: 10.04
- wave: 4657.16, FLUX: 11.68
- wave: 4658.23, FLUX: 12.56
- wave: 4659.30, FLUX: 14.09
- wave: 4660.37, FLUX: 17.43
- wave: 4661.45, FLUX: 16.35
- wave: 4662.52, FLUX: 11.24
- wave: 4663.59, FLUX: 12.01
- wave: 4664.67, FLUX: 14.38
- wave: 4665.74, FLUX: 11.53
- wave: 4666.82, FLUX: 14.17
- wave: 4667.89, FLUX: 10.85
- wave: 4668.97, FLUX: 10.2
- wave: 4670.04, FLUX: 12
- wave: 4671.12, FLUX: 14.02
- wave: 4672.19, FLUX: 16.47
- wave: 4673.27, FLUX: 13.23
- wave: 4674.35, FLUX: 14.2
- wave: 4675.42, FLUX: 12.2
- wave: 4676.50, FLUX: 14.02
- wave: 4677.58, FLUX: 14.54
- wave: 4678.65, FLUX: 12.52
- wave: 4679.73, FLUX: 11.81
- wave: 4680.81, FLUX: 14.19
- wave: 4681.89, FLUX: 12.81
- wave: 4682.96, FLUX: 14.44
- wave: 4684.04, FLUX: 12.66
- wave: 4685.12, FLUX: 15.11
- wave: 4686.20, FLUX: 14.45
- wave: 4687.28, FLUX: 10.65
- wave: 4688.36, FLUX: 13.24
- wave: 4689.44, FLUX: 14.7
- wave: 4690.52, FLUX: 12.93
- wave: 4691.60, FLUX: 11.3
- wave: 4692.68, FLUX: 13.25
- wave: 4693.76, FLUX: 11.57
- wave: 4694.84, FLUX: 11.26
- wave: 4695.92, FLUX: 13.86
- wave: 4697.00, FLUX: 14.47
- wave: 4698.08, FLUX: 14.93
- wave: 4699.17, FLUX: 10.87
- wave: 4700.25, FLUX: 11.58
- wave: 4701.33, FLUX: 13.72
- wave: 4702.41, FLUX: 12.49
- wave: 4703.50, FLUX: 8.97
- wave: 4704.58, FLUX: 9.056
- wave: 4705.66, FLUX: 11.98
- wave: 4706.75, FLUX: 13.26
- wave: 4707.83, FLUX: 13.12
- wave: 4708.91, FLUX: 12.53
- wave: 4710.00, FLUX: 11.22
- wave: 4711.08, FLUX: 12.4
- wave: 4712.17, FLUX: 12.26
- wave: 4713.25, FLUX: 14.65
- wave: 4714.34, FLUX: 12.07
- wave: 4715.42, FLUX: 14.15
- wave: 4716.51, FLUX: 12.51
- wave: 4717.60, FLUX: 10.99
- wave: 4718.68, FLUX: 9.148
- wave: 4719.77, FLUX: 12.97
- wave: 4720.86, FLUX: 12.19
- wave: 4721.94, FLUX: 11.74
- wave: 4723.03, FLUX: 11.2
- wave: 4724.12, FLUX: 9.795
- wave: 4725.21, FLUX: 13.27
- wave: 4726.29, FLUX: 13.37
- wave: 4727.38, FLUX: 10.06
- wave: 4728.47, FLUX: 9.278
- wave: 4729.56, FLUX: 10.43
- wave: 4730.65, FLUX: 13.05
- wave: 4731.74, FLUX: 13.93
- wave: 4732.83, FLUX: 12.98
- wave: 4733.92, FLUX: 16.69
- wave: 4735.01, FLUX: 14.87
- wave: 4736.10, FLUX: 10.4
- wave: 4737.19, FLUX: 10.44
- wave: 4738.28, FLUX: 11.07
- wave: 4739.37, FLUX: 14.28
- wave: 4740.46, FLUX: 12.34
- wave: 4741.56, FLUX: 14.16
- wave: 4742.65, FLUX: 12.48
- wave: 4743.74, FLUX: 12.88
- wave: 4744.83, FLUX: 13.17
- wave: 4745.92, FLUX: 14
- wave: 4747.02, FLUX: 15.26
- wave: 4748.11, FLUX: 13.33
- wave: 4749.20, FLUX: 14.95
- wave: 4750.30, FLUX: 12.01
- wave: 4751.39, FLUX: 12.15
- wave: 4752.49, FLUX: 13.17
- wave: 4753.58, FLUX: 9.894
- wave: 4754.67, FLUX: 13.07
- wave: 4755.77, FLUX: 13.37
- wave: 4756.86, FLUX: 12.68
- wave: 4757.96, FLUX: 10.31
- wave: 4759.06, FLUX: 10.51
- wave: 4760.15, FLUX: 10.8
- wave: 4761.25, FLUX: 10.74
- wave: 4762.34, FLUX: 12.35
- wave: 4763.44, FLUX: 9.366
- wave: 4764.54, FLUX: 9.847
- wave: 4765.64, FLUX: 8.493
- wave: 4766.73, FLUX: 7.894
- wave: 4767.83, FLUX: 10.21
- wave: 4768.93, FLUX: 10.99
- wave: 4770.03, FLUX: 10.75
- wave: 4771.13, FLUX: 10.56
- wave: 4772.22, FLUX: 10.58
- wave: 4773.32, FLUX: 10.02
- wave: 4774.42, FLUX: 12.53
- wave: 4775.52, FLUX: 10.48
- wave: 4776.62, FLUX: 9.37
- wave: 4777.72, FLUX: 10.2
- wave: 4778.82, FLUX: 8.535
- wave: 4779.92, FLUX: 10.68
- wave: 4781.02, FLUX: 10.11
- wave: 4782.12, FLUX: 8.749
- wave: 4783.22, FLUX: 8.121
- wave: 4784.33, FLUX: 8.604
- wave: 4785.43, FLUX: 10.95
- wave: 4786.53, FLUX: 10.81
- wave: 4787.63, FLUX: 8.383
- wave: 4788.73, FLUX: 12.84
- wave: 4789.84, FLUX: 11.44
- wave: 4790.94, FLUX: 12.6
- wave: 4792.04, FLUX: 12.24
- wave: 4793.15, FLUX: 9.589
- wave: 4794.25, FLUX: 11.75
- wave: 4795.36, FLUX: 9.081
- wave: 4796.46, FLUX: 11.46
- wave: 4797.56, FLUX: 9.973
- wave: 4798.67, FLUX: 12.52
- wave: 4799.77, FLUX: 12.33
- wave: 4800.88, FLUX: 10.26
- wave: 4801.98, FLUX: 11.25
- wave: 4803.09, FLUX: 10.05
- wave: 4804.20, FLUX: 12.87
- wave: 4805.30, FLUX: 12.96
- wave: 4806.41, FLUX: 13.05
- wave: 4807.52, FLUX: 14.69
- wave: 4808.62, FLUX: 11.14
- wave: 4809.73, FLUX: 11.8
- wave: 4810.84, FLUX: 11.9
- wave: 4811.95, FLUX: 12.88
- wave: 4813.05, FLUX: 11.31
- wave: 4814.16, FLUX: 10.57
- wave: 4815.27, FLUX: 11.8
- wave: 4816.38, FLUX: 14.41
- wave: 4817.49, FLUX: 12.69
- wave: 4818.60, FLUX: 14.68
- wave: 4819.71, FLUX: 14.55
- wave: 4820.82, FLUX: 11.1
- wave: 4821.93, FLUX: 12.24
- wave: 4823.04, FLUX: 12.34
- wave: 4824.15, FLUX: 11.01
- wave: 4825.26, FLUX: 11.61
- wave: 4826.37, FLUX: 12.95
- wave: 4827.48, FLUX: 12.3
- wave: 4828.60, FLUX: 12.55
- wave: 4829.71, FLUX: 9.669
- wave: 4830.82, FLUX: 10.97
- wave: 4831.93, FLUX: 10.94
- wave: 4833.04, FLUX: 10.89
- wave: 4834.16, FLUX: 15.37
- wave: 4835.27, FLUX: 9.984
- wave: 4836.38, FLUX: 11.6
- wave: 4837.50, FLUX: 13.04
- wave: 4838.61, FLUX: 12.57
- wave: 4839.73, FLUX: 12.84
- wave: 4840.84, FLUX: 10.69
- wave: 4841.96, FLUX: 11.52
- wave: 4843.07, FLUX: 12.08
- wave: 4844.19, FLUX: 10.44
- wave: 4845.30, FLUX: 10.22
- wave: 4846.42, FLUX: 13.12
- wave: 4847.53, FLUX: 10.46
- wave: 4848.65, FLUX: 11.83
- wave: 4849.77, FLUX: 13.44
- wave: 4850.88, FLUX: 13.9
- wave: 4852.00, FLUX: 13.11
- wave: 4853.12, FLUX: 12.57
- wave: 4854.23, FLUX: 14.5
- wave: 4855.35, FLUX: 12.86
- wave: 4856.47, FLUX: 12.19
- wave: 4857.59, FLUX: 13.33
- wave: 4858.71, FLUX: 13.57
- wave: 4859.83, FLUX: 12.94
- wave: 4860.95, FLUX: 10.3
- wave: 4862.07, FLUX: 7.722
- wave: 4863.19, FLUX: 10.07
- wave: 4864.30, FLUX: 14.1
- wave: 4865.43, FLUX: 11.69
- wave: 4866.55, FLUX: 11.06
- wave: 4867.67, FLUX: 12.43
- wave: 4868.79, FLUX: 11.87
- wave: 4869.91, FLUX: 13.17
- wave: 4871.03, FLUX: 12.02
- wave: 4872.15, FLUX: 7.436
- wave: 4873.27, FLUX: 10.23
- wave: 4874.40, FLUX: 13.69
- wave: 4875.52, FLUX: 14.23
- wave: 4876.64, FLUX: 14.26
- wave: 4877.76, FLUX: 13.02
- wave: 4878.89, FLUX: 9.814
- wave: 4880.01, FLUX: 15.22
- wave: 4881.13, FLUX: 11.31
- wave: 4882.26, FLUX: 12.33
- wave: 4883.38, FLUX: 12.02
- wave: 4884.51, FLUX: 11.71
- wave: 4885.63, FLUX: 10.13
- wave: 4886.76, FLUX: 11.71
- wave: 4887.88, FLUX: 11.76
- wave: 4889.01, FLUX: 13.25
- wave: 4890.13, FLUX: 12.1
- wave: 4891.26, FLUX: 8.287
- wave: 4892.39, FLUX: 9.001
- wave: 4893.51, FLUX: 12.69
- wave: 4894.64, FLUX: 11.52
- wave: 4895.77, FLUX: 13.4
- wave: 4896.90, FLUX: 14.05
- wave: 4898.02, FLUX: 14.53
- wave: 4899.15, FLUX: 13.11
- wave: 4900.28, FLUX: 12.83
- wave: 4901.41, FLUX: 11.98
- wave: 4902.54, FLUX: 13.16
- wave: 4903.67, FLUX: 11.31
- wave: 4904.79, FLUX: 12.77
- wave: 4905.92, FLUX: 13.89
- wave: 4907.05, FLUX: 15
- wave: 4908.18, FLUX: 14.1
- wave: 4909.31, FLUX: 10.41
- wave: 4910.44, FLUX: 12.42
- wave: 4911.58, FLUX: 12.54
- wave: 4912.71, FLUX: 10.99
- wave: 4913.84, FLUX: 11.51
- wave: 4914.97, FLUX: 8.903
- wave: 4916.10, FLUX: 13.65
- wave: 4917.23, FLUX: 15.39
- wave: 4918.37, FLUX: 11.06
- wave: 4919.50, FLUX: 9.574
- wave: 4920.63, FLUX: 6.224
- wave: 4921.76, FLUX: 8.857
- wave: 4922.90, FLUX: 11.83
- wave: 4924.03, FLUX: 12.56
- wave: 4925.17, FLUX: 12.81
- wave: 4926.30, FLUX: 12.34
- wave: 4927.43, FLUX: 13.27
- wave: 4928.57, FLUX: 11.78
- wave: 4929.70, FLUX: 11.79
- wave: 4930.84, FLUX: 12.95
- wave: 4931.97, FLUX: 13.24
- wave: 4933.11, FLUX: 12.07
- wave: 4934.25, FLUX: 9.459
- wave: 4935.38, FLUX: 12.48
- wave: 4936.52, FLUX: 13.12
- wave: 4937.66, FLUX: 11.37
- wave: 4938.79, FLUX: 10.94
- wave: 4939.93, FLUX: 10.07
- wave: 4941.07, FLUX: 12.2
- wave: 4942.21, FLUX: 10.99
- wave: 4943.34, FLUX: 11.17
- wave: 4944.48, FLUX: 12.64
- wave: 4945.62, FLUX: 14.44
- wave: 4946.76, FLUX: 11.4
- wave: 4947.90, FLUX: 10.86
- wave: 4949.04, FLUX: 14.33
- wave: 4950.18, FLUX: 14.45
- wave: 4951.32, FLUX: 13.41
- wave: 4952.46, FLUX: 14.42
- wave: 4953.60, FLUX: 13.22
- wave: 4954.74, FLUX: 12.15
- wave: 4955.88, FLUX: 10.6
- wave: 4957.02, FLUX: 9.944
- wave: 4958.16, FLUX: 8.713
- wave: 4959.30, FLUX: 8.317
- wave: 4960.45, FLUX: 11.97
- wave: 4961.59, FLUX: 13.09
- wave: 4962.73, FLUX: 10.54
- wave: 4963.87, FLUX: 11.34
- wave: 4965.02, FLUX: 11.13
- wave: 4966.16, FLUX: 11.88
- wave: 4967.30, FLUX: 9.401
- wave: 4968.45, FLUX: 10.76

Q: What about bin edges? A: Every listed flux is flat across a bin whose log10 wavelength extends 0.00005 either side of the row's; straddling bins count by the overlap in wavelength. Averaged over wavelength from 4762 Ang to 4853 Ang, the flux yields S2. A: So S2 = 11.4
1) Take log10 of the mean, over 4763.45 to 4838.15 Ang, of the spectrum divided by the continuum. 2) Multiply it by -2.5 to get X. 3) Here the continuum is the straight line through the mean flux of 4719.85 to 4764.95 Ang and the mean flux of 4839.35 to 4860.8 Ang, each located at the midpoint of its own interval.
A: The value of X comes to 0.10 mag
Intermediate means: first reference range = 12.3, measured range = 11.2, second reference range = 12.4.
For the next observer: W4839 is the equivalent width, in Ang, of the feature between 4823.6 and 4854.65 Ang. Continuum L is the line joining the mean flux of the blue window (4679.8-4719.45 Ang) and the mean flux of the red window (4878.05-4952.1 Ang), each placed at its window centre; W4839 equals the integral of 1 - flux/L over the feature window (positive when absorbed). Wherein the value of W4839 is 0.60 Ang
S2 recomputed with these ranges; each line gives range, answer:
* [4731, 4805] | 11.4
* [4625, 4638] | 13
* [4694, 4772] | 12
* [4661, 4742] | 12.6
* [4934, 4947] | 11.8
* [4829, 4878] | 12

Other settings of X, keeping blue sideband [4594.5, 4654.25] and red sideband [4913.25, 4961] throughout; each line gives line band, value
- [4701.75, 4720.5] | 0.04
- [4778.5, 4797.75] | 0.18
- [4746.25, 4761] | -0.01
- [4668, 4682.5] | -0.05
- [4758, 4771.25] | 0.20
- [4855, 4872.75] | 0.03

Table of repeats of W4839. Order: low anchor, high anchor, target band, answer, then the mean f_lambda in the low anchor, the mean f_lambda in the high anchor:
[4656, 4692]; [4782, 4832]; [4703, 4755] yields 0.75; 13.2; 11.6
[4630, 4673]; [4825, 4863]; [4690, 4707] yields 0.62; 12.9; 12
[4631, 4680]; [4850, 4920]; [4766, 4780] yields 2.65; 12.9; 12.2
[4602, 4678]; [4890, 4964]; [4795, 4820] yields 0.48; 12.9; 11.9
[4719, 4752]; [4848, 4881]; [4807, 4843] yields 0.69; 12.6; 12.3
